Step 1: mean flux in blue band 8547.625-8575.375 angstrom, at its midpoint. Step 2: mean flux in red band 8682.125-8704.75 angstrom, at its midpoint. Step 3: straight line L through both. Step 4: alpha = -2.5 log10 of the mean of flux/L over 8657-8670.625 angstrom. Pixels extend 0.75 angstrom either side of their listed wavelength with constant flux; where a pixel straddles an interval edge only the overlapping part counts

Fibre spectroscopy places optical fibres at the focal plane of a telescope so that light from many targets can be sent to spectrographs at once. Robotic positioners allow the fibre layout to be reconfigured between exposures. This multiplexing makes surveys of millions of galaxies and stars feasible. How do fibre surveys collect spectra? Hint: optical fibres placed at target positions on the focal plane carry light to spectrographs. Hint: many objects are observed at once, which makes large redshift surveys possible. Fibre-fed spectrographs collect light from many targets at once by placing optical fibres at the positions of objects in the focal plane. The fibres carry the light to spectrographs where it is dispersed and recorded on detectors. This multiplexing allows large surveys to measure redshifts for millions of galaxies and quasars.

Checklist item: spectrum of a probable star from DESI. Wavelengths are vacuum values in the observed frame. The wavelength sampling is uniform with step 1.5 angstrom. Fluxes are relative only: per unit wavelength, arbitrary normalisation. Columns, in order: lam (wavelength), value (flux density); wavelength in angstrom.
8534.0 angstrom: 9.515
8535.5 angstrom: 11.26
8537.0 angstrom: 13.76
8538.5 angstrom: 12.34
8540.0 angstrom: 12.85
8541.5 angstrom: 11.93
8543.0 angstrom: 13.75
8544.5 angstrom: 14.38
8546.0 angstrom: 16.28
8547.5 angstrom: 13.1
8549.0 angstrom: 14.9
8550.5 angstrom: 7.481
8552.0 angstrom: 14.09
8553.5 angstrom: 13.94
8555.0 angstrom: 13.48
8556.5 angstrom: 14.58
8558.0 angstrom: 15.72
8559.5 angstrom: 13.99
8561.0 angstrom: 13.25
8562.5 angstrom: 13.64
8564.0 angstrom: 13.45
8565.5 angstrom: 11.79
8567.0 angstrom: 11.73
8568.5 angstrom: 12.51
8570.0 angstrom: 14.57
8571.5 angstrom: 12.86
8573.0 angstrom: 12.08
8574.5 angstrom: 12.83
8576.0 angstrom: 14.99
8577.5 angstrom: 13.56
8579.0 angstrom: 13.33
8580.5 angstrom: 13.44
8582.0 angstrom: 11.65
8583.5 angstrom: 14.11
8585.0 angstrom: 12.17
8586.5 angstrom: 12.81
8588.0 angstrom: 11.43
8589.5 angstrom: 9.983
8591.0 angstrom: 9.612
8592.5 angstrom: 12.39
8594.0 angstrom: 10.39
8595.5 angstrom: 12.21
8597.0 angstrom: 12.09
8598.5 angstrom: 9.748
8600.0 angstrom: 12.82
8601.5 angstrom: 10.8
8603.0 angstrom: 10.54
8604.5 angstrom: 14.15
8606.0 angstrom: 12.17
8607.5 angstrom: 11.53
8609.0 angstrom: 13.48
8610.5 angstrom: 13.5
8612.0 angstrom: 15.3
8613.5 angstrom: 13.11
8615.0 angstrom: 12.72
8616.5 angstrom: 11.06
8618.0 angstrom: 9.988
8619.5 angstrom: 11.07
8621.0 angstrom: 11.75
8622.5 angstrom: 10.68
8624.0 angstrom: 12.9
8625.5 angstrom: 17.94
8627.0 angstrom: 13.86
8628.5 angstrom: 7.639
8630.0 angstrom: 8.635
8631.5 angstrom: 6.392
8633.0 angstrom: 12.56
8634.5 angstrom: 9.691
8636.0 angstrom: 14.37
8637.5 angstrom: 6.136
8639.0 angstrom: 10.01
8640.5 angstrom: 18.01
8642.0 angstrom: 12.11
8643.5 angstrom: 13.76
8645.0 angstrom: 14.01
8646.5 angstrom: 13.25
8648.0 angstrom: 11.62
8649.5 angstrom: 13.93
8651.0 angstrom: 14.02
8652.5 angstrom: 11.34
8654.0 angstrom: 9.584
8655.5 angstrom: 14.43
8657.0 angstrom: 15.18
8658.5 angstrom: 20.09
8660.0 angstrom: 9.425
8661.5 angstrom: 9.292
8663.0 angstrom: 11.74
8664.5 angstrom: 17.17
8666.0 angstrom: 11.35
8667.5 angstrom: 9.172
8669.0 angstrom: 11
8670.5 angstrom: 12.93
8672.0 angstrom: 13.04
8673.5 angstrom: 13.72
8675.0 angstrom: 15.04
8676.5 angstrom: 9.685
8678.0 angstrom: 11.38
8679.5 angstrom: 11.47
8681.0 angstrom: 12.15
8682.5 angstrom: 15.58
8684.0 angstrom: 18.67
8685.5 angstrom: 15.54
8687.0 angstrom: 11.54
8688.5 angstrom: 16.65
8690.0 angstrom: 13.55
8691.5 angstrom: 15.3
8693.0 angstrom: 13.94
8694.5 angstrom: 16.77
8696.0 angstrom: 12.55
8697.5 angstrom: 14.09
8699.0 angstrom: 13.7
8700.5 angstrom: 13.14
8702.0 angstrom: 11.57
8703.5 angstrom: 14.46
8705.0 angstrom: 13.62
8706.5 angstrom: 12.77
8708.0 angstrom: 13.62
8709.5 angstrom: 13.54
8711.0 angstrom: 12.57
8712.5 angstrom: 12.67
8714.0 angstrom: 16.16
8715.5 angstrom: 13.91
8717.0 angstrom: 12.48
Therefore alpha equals 0.13 mag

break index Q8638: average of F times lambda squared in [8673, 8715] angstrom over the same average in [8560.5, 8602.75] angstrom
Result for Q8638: 1.15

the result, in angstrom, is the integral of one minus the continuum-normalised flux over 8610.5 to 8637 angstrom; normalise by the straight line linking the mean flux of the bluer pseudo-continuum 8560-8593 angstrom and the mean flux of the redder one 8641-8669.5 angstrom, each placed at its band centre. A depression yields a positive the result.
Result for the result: 2.1 angstrom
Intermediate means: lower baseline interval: 12.7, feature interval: 11.7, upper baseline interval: 12.8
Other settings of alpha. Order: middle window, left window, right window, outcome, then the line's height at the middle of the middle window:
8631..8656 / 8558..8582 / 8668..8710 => 0.11 mag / 13.4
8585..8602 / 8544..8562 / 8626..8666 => 0.16 mag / 13.1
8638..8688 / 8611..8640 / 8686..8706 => -0.03 mag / 12.8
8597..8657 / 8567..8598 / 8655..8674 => 0.05 mag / 12.7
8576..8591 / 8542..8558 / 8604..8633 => 0.03 mag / 12.8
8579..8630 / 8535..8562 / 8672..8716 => 0.13 mag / 13.5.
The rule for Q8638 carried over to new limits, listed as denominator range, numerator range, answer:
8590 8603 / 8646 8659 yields 1.23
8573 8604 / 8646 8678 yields 1.07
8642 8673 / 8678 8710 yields 1.10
